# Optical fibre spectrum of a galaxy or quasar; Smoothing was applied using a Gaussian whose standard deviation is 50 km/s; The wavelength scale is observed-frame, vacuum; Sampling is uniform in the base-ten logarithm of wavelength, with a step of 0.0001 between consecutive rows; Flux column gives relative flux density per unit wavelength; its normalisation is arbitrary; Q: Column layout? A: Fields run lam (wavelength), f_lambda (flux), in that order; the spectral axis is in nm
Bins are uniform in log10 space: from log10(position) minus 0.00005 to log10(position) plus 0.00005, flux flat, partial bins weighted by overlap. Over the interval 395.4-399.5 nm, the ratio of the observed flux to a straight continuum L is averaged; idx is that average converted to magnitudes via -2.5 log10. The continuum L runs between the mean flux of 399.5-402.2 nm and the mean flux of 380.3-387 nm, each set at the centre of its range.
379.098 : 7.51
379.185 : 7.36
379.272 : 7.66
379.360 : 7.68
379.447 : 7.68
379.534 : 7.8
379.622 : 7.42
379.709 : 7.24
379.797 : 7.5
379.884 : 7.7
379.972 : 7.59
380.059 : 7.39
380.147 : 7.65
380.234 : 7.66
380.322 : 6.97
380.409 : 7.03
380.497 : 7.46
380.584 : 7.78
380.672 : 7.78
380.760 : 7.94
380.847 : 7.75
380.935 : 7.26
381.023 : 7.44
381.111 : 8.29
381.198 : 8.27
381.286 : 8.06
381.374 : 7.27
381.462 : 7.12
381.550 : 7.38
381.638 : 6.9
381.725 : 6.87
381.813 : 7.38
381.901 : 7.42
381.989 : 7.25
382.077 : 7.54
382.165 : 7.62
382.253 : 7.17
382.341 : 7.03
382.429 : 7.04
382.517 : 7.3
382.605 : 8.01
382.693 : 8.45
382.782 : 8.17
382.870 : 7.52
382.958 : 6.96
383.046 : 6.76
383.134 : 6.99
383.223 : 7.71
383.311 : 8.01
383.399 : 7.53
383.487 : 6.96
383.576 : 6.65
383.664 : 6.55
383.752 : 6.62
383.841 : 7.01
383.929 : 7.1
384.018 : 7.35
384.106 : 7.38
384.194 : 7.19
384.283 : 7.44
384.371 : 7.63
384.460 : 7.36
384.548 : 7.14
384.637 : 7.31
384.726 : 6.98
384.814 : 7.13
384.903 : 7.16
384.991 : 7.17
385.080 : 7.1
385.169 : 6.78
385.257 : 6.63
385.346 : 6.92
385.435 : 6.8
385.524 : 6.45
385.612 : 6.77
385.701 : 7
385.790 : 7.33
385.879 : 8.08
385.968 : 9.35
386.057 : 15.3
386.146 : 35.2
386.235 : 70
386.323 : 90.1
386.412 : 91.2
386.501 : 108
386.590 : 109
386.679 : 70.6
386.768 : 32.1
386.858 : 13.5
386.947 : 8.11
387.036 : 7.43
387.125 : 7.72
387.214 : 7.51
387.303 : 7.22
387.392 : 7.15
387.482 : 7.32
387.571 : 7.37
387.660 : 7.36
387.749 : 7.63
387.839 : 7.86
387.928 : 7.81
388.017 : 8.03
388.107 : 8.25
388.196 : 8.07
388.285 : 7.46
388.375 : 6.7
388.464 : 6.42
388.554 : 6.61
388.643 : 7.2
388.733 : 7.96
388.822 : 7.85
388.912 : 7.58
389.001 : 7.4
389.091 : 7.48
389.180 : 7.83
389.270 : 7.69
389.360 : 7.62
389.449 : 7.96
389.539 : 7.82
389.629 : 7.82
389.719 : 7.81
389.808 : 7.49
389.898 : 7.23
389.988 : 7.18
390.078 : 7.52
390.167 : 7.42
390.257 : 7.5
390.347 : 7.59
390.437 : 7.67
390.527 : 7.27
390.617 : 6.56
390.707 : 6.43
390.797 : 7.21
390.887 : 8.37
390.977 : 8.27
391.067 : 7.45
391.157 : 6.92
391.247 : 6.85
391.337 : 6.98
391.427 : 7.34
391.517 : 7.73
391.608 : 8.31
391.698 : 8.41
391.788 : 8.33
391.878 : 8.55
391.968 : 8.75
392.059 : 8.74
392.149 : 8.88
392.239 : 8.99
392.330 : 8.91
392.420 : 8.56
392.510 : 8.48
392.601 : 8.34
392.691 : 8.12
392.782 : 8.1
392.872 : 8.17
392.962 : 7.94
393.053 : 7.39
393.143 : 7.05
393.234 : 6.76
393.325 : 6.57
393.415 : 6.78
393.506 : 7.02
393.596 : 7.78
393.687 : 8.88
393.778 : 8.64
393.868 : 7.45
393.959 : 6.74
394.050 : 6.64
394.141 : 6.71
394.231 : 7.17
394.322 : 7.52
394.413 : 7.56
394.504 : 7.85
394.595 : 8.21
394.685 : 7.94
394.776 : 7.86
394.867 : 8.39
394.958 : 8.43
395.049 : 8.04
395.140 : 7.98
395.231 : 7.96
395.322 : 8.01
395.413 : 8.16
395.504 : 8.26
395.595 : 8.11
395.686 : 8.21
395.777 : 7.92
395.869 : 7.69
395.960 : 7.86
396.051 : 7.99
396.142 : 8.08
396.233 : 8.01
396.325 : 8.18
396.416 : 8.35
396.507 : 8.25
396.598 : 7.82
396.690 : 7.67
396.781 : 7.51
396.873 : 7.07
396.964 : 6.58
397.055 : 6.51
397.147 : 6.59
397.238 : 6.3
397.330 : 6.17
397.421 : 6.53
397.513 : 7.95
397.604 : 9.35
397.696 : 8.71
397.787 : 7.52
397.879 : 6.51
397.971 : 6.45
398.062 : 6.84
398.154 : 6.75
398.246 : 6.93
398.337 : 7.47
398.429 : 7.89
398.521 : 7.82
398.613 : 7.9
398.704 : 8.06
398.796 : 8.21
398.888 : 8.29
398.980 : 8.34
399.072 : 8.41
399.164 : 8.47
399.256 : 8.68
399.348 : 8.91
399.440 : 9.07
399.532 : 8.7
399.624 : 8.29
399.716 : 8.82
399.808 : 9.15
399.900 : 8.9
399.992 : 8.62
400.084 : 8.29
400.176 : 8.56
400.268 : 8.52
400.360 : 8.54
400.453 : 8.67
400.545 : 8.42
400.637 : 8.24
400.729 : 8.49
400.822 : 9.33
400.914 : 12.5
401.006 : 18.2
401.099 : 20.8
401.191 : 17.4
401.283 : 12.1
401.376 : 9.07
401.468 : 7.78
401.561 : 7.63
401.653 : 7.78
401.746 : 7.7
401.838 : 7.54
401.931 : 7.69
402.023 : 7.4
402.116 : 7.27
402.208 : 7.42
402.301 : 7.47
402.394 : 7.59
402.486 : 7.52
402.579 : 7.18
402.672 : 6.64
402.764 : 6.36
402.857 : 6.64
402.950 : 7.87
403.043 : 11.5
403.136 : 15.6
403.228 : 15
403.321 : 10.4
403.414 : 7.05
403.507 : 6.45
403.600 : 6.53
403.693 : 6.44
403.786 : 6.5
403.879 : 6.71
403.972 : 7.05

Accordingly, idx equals 0.35 mag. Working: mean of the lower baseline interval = 14.8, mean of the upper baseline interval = 9.65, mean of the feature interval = 7.74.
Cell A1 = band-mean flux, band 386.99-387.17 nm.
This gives 7.6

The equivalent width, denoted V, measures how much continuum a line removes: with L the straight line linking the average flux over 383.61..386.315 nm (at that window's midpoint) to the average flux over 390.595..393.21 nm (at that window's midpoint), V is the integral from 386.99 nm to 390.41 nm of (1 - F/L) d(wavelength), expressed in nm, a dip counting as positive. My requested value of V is 0.73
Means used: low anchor 11.5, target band 7.53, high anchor 7.94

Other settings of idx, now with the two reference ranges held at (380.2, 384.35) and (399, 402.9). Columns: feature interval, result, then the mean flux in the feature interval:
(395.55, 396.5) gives 0.075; 8.05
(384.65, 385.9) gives 0.096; 7.01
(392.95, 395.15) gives 0.121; 7.56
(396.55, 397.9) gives 0.199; 7.27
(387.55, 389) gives 0.058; 7.51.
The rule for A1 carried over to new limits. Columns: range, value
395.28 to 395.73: 8.16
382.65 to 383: 7.77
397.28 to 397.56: 6.89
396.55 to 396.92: 7.51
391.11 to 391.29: 6.9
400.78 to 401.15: 15.3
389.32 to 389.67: 7.81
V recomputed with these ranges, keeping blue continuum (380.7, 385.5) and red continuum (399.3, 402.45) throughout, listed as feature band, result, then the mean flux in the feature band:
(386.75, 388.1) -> -0.23 nm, 9.12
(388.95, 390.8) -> 0.15 nm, 7.46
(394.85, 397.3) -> 0.30 nm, 7.76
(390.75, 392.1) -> 0.07 nm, 7.88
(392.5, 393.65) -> 0.13 nm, 7.56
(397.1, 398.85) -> 0.33 nm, 7.37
